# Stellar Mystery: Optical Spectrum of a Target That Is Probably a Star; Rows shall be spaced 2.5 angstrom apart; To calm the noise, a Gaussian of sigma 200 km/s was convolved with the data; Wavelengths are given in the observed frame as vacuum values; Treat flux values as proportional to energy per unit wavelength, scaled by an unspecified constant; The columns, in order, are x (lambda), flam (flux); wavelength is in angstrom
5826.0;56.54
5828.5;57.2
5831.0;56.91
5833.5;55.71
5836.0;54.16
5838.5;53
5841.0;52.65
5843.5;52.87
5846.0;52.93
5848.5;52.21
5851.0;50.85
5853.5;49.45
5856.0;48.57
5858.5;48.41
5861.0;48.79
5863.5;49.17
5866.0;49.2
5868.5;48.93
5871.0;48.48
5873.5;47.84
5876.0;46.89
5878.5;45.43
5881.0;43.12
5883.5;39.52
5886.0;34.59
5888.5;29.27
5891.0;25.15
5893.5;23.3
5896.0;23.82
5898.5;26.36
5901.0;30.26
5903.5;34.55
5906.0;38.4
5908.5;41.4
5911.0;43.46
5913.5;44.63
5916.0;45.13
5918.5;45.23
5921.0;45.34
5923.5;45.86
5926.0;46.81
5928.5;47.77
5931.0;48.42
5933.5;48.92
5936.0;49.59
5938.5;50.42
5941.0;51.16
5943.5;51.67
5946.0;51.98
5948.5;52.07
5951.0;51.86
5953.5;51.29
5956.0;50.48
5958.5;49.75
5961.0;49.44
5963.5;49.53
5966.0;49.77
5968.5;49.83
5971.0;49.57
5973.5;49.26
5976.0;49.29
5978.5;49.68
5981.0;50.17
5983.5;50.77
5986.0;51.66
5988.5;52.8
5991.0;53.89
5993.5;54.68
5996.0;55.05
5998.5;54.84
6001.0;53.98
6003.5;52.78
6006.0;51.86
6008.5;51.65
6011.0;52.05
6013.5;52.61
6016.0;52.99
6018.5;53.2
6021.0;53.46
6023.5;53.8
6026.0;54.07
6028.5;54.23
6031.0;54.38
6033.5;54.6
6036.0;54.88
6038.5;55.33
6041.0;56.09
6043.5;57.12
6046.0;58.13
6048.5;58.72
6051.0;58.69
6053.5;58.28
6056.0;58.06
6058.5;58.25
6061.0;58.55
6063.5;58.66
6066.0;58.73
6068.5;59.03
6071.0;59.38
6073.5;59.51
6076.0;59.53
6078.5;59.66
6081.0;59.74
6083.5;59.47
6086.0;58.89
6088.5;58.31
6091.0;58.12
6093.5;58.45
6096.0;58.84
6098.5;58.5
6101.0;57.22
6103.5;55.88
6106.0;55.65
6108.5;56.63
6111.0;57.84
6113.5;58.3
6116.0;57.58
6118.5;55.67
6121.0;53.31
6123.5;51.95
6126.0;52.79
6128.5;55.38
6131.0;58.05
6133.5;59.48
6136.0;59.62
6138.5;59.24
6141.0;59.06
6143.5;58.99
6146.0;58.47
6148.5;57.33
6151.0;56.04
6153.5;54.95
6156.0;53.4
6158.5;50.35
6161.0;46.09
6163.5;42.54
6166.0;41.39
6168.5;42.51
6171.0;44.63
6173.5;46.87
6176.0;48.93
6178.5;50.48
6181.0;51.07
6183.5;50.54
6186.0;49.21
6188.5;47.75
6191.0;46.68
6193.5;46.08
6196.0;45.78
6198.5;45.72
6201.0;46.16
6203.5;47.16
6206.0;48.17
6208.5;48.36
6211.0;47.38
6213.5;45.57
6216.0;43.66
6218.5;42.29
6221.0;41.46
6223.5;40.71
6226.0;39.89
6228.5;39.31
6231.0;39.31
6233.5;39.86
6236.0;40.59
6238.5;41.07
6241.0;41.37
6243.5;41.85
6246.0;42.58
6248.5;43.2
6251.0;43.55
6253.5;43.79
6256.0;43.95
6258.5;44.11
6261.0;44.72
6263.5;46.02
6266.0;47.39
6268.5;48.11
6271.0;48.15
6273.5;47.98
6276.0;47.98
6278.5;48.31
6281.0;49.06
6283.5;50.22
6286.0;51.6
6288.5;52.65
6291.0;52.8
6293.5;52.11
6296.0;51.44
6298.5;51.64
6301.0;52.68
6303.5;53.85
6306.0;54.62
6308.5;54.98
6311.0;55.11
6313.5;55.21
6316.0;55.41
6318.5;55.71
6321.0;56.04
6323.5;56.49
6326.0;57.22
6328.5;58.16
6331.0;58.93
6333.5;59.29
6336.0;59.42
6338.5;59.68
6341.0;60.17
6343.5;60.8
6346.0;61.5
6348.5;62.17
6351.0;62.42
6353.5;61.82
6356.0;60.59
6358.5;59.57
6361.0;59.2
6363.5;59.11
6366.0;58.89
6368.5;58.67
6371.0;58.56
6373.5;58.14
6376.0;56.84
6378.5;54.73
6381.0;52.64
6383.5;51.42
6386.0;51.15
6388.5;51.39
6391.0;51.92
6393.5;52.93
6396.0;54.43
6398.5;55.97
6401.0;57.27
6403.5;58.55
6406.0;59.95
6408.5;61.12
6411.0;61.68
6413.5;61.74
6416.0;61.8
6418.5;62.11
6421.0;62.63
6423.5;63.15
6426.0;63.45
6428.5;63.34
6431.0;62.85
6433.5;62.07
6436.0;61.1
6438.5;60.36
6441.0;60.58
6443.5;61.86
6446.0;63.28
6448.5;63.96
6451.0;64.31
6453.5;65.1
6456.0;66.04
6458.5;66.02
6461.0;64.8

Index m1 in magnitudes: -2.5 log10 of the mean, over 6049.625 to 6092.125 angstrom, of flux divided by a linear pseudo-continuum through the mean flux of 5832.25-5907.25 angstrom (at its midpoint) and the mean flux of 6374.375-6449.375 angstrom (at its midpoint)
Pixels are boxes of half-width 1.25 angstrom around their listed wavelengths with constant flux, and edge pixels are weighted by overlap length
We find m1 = -0.196 mag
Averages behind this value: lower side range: 43.5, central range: 58.9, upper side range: 58.8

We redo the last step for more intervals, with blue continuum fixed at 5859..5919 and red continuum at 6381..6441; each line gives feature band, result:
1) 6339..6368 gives -0.07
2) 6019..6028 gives -0.20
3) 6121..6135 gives -0.15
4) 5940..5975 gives -0.20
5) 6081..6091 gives -0.25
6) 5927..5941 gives -0.19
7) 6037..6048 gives -0.24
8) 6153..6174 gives 0.07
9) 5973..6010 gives -0.20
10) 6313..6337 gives -0.03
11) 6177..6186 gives 0.00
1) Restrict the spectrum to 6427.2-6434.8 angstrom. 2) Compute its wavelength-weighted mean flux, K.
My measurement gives 62.7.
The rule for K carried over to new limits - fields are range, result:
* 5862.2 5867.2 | 49.2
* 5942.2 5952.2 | 51.9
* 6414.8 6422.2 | 62.2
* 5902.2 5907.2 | 36.4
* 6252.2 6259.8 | 44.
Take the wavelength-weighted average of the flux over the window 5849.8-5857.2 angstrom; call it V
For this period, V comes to 49.6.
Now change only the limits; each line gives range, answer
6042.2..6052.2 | 58.2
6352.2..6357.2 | 61.2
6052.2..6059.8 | 58.2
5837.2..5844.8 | 52.8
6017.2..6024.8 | 53.5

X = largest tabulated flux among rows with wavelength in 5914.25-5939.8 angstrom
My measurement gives 50.42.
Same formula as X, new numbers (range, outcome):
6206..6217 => 48.36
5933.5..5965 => 52.07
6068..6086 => 59.74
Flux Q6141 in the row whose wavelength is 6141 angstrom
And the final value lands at 59.06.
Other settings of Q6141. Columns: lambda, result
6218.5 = 42.29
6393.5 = 52.93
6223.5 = 40.71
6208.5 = 48.36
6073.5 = 59.51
